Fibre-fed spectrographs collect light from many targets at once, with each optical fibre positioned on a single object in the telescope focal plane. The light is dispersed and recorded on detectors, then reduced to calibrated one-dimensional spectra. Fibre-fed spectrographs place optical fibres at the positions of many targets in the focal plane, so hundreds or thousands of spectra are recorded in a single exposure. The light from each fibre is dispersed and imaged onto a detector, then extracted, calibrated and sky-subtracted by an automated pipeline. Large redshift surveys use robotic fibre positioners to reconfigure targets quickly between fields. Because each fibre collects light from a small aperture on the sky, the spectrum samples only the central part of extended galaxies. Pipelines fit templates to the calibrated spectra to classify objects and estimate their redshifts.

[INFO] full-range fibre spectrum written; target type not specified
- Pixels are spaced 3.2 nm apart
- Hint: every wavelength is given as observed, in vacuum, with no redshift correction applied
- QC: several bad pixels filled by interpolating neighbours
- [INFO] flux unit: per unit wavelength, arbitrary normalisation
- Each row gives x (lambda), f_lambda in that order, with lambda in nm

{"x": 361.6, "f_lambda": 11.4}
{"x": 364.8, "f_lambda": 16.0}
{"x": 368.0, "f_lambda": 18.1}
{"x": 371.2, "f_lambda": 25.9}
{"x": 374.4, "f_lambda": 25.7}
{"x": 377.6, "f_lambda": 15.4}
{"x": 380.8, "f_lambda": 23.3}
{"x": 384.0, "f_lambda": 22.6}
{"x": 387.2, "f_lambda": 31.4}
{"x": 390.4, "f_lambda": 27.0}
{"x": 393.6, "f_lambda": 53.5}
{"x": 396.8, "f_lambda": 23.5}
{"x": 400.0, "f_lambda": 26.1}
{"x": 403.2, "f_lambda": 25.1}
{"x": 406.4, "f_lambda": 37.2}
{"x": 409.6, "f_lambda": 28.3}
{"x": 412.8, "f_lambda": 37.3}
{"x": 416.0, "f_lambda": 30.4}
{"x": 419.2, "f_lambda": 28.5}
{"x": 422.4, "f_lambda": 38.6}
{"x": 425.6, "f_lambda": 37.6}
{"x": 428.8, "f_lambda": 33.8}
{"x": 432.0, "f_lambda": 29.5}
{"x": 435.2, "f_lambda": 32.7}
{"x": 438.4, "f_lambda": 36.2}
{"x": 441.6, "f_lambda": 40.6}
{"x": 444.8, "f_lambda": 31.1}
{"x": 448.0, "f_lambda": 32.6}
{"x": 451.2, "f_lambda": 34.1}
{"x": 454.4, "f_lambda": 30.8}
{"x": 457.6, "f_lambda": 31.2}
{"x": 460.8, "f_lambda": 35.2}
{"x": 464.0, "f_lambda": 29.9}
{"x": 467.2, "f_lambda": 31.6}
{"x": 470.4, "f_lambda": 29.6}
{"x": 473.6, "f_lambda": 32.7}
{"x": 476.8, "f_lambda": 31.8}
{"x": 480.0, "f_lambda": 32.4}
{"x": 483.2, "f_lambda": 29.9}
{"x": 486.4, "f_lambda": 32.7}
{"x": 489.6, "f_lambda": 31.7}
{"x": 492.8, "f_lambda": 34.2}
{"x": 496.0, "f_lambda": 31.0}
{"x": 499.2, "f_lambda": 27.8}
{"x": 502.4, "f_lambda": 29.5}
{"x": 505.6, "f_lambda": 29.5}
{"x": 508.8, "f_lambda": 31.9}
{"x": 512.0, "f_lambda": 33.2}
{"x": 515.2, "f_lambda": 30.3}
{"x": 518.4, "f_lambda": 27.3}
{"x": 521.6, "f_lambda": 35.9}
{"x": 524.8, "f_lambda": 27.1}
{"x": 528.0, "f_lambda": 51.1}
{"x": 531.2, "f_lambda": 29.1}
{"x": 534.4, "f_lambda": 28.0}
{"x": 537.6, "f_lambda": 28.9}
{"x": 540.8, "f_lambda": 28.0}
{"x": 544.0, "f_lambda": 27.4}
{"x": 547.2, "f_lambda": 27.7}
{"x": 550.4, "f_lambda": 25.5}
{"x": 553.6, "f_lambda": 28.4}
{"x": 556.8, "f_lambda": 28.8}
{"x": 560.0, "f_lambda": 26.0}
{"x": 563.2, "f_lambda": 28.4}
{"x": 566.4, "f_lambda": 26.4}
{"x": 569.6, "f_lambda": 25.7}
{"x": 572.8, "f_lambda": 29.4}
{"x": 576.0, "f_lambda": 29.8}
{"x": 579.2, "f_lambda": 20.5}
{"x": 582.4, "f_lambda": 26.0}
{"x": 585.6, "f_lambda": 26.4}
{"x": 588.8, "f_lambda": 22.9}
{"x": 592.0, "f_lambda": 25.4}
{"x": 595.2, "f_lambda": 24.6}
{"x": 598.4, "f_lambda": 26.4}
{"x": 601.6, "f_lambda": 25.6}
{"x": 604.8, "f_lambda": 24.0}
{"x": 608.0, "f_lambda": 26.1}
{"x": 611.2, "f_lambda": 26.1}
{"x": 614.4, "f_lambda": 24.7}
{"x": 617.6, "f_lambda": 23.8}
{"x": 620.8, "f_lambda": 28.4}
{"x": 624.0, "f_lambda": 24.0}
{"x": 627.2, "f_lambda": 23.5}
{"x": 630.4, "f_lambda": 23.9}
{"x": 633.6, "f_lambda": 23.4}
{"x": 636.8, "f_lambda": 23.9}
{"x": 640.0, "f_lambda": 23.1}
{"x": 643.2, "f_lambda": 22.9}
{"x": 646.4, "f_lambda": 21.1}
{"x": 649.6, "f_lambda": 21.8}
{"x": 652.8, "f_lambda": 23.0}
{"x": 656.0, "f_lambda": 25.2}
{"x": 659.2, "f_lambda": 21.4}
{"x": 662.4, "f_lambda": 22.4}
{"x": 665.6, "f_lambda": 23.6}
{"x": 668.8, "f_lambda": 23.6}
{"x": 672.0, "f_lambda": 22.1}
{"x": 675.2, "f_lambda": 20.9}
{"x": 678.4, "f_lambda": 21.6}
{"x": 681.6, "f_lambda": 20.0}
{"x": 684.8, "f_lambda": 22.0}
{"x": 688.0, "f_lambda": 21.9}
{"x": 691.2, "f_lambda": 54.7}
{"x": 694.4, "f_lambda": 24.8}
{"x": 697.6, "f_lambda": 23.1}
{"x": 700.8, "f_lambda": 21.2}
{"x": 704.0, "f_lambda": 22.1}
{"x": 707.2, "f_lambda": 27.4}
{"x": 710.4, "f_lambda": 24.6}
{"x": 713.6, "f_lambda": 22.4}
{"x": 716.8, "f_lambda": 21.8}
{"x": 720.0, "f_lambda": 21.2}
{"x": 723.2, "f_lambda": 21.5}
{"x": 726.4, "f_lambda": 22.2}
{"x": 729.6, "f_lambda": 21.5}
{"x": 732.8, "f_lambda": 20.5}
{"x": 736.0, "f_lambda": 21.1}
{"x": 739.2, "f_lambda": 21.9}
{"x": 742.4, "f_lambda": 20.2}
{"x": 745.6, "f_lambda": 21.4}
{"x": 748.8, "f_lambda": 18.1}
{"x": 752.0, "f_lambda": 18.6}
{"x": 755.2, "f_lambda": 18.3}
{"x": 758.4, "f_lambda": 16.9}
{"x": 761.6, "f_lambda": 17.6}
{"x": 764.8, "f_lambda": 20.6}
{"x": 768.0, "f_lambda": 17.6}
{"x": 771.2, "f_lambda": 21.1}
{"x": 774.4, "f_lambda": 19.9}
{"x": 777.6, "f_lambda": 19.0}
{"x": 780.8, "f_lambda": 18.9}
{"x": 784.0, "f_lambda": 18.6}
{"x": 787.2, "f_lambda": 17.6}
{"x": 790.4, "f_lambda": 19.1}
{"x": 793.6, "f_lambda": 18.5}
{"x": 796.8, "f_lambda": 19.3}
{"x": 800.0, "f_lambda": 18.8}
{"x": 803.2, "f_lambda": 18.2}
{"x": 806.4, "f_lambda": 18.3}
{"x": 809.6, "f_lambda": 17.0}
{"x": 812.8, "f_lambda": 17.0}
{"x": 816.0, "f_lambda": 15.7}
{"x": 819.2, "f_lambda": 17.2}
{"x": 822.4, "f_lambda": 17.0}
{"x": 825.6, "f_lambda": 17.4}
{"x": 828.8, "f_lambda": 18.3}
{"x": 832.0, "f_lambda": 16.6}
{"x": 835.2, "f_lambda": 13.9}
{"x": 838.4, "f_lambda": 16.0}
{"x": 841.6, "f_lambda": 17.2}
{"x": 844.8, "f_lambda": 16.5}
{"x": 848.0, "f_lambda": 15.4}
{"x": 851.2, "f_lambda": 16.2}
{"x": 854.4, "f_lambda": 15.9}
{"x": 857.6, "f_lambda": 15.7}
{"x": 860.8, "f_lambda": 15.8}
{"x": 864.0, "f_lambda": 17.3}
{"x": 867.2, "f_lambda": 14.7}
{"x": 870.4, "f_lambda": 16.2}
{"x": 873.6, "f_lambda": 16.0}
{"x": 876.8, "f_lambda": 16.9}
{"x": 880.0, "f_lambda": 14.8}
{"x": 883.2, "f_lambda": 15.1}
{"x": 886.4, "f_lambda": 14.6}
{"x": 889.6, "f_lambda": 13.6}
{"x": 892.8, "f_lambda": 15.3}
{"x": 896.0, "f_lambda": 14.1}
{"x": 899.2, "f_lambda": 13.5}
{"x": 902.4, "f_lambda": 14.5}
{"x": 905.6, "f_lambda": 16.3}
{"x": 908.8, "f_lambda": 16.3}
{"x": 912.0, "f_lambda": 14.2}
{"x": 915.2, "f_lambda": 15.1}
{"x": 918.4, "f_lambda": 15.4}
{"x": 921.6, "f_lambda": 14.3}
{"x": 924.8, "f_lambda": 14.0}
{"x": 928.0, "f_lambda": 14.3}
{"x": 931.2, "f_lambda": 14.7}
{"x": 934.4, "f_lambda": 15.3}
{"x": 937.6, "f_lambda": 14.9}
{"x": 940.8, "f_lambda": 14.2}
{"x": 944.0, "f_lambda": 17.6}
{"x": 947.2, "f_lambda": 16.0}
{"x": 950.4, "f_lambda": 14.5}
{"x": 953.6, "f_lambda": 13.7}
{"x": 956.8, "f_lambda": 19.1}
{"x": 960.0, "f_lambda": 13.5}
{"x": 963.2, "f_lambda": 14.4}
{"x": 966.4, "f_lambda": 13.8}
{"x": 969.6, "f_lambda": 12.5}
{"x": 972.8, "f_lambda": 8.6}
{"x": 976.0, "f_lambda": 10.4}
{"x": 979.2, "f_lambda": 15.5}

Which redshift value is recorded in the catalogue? 0.054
